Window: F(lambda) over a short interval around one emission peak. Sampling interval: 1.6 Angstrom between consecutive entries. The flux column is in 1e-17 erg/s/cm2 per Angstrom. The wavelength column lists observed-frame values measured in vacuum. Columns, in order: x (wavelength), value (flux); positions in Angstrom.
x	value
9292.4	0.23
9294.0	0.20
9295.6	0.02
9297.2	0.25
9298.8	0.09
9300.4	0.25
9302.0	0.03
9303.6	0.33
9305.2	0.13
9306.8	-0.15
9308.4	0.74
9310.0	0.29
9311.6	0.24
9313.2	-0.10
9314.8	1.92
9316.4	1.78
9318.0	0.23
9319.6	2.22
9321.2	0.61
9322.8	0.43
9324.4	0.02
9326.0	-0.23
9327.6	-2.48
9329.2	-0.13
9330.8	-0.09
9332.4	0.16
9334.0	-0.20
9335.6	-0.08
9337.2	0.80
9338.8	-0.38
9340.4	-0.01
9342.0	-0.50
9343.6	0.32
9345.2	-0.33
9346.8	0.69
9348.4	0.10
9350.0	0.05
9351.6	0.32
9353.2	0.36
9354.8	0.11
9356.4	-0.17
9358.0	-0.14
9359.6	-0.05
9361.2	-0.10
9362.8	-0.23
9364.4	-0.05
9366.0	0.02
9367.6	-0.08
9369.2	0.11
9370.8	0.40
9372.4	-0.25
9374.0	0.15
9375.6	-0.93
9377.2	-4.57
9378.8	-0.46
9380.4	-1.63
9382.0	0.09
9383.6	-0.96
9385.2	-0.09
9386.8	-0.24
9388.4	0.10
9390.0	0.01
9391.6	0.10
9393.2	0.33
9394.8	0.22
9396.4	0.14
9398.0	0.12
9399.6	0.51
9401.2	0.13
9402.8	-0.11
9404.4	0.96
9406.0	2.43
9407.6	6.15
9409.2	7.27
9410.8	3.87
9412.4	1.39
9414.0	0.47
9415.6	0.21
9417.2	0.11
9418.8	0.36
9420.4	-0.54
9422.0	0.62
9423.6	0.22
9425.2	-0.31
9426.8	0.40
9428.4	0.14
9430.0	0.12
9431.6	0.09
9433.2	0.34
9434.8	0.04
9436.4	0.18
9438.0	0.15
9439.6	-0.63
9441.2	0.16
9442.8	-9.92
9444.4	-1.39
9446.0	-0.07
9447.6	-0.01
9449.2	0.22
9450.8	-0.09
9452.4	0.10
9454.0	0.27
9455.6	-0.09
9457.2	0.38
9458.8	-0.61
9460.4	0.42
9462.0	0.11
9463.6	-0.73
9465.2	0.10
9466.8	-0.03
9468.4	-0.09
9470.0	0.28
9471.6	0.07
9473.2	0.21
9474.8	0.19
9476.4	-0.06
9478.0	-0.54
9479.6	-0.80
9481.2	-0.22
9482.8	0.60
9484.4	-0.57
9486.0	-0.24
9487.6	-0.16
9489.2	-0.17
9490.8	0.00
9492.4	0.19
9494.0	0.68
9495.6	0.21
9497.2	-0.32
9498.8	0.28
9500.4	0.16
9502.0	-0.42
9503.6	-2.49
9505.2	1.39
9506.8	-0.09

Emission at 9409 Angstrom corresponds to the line [O III] 5007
